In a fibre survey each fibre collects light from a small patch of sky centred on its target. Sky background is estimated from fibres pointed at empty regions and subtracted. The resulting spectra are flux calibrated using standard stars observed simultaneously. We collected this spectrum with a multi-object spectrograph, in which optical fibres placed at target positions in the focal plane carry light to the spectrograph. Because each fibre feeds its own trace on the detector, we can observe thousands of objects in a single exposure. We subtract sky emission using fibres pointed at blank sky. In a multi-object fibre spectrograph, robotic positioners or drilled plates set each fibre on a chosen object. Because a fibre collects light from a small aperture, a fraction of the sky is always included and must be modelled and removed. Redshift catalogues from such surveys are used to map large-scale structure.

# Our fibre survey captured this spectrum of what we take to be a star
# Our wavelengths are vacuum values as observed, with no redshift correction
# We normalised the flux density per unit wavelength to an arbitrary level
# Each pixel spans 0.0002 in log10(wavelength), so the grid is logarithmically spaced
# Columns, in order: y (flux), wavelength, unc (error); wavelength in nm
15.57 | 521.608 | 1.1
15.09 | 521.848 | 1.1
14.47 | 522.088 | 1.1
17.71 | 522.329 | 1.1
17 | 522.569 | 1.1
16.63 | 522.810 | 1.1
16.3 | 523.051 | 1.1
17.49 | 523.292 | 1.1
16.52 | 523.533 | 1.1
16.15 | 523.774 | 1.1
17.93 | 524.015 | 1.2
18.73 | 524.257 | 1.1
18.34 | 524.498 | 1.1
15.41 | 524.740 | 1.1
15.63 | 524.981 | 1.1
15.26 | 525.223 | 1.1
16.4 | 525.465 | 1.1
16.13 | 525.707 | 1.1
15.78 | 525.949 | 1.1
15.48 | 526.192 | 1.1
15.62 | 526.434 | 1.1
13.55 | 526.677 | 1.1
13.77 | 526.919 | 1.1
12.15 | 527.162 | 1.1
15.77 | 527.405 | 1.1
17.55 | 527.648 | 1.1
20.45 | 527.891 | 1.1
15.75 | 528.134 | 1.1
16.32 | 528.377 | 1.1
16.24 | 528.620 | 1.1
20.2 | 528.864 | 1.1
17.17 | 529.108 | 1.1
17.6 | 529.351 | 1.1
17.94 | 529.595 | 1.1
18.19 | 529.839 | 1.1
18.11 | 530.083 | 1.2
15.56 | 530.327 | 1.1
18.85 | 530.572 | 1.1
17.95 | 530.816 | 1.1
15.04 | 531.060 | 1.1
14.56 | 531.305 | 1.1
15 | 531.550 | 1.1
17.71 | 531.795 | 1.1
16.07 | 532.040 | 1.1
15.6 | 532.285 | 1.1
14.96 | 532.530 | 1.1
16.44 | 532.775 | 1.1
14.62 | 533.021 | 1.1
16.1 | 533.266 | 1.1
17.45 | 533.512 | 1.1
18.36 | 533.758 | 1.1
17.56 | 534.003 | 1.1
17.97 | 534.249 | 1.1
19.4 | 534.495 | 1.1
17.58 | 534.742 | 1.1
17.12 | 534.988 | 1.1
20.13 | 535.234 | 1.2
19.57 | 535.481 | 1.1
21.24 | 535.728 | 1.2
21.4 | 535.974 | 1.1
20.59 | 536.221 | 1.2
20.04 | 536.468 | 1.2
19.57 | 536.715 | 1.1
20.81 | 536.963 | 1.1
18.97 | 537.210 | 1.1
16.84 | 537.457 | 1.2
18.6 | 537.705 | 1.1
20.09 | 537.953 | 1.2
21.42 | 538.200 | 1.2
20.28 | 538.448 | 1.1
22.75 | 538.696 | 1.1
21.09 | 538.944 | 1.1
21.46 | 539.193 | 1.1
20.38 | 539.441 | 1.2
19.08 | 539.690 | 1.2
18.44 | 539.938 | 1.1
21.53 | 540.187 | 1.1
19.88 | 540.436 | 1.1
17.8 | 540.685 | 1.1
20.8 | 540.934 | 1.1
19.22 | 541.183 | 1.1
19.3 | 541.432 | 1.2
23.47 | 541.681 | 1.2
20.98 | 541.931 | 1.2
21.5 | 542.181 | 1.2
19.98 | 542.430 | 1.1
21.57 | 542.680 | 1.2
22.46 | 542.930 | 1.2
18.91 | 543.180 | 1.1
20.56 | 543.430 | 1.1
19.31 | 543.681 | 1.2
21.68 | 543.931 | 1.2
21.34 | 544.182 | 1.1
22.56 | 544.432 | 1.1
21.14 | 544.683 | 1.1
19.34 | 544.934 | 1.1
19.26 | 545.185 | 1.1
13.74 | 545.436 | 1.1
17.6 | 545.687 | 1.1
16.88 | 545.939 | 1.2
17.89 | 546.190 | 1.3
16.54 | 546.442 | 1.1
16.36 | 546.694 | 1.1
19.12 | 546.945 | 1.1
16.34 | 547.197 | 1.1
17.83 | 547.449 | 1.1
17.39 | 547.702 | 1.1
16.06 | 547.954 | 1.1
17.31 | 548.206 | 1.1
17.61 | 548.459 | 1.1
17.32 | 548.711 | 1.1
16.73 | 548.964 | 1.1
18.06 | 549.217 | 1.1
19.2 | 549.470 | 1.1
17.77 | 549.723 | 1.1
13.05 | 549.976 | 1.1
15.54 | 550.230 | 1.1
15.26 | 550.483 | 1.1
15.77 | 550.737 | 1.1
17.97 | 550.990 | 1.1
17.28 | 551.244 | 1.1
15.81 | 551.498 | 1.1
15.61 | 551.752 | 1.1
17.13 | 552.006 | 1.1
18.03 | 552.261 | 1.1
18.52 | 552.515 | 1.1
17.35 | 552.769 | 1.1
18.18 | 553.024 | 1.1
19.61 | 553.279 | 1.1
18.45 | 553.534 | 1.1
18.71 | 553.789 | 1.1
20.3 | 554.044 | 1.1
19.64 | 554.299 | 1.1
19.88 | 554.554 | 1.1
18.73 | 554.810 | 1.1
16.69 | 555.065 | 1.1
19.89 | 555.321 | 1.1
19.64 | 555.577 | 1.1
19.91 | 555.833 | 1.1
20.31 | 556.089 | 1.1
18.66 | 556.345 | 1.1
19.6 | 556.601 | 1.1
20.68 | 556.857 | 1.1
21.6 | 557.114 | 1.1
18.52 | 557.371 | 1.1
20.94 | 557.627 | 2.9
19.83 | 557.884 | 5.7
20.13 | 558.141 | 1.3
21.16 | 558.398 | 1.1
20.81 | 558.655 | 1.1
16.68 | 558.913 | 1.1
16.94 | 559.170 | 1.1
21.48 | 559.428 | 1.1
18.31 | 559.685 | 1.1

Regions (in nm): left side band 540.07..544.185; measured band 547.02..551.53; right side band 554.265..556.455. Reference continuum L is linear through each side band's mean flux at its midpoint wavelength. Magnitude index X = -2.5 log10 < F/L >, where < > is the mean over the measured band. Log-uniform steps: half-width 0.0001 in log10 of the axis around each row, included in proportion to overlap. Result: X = 0.18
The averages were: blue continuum 20.6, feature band 16.8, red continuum 19.2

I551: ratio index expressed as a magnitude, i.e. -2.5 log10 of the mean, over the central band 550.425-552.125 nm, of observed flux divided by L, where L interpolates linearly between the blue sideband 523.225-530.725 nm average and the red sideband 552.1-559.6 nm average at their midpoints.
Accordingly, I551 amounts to 0.15 mag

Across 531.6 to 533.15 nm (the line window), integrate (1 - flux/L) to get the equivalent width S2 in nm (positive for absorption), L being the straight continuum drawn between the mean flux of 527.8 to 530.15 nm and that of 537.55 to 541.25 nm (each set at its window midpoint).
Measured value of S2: 0.22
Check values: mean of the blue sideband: 17.8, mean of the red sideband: 20.2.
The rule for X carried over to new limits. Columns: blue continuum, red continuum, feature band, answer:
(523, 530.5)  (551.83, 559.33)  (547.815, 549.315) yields 0.08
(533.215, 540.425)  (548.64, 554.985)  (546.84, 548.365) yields 0.05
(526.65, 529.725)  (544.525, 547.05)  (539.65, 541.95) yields -0.15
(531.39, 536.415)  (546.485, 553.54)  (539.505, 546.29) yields -0.14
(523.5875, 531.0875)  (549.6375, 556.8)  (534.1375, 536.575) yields -0.15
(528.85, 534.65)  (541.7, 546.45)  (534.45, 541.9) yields -0.09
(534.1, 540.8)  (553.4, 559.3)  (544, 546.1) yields 0.03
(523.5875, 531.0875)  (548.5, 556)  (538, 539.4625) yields -0.23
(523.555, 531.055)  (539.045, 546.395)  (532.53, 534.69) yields 0.05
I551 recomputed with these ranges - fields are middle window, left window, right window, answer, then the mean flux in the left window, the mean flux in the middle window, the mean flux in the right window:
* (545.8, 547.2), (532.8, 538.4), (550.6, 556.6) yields 0.08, 18.9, 17.3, 18.4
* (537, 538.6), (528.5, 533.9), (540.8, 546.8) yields -0.07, 16.8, 19.5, 19.7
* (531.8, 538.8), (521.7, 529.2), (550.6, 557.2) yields -0.09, 16.3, 18.6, 18.6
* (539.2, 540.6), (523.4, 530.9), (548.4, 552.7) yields -0.19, 16.7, 19.9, 16.9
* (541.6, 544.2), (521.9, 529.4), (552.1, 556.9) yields -0.17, 16.4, 21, 19.1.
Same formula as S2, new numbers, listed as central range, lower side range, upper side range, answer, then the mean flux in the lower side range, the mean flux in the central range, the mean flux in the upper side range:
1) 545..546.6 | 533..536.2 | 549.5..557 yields 0.106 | 18.5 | 17.1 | 18.1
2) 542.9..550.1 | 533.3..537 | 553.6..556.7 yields 0.390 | 19.1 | 18.2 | 19.3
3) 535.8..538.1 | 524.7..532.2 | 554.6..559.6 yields -0.317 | 16.4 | 19.7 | 19.6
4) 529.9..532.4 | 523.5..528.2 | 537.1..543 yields 0.167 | 16.1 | 16.5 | 20.3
